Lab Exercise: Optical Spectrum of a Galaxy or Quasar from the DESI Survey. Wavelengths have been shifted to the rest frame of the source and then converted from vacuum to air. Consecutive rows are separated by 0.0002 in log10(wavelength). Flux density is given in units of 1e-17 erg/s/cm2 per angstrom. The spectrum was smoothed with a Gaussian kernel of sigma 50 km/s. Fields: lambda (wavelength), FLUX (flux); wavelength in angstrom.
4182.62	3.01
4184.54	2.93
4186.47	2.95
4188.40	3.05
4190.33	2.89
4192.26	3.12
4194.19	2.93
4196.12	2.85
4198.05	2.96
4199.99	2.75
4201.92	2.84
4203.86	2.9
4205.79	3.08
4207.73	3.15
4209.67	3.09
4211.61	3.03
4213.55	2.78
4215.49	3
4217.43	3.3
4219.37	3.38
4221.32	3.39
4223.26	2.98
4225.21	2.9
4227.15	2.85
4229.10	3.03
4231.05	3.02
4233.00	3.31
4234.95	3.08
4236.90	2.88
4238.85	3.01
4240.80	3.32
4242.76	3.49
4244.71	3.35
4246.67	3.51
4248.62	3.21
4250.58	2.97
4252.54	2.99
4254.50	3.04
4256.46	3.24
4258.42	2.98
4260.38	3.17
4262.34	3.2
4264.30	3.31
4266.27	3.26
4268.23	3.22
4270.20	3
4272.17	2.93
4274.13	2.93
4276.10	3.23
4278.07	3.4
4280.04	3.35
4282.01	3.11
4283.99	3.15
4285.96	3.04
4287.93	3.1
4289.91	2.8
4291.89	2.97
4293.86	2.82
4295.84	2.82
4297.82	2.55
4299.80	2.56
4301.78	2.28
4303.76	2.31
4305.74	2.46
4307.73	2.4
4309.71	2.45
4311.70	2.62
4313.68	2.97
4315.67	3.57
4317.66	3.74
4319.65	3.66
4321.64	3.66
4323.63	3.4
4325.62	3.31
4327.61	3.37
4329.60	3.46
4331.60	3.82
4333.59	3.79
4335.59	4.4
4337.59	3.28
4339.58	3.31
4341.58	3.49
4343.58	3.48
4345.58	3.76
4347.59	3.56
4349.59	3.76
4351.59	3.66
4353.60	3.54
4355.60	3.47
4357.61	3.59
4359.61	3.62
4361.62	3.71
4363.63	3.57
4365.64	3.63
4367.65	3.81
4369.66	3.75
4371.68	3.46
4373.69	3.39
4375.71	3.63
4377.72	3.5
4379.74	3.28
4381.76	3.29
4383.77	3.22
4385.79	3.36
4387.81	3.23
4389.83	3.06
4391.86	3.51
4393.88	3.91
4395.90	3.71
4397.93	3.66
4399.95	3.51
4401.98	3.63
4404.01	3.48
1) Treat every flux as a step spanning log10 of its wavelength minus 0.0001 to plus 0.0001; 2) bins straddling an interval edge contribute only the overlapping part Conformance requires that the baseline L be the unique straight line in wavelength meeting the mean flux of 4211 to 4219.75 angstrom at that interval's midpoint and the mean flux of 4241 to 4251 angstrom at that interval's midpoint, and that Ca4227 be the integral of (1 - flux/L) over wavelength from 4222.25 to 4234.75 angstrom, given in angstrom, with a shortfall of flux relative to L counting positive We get 0.7 angstrom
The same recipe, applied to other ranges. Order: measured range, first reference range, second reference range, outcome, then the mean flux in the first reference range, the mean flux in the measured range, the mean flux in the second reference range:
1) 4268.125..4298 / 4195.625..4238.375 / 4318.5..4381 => 2.4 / 3.03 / 3.03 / 3.58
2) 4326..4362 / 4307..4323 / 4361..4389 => -3.2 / 3.15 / 3.61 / 3.48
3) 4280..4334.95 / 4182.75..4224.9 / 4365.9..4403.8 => 3.9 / 3.02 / 3.06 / 3.5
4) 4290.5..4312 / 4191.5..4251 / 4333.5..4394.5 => 4.9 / 3.08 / 2.57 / 3.54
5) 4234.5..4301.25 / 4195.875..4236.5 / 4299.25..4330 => -1.3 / 3.03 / 3.08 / 3.01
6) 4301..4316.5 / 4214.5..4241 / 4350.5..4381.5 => 3.4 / 3.1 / 2.63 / 3.57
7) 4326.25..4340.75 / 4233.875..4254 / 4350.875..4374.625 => -0.5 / 3.18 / 3.62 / 3.6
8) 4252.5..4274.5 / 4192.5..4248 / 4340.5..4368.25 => 0.9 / 3.08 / 3.12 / 3.61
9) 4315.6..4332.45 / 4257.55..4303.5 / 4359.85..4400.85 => -1.7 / 3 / 3.55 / 3.51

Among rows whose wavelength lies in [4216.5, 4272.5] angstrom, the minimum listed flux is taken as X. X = 2.85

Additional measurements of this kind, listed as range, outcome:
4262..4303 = 2.28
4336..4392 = 3.06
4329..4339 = 3.28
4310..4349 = 2.62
